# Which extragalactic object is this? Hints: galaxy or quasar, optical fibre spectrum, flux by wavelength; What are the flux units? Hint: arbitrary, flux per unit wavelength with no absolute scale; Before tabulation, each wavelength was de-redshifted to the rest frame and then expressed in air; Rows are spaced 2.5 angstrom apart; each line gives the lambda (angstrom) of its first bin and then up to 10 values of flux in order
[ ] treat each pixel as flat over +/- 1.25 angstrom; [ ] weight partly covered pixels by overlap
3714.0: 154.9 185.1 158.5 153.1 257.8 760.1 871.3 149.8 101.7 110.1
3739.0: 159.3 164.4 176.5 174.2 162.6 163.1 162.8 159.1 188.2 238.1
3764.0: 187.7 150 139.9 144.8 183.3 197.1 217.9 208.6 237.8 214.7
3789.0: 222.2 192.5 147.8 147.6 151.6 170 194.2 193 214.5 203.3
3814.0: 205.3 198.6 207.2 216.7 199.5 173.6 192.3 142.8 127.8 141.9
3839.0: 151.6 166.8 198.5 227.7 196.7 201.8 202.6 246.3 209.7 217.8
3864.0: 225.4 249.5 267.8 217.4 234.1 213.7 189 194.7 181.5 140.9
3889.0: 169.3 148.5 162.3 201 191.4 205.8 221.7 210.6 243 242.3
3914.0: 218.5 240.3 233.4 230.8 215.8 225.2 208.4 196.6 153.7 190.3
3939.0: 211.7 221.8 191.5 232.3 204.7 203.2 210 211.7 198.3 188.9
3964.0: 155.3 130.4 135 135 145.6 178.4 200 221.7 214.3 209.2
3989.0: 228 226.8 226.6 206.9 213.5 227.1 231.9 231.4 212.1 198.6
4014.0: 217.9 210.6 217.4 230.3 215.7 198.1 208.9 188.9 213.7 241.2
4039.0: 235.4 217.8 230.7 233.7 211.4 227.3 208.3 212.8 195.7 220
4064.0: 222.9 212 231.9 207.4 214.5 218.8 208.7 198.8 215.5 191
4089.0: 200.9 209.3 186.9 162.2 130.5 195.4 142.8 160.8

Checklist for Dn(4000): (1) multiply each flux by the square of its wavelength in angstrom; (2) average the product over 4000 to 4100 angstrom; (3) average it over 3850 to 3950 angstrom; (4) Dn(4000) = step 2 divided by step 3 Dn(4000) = 1.09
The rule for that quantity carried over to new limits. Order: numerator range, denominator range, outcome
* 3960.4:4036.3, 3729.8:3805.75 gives 1.27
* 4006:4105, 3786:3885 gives 1.18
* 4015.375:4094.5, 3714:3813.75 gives 1.19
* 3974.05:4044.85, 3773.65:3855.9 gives 1.25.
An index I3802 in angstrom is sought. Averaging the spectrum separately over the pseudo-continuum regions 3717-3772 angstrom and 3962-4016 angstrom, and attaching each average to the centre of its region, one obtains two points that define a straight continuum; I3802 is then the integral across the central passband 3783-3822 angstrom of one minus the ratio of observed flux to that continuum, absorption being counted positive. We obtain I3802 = 4.3 angstrom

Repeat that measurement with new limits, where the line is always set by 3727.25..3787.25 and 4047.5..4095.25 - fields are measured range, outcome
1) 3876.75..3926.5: 1.4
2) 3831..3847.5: 3.4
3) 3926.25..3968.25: 2.9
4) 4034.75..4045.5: -1.0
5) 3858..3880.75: -1.8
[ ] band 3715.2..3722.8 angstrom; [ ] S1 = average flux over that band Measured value 166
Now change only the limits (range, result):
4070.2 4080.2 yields 212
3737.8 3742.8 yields 162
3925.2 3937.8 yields 195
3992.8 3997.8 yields 217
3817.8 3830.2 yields 198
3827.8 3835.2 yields 154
